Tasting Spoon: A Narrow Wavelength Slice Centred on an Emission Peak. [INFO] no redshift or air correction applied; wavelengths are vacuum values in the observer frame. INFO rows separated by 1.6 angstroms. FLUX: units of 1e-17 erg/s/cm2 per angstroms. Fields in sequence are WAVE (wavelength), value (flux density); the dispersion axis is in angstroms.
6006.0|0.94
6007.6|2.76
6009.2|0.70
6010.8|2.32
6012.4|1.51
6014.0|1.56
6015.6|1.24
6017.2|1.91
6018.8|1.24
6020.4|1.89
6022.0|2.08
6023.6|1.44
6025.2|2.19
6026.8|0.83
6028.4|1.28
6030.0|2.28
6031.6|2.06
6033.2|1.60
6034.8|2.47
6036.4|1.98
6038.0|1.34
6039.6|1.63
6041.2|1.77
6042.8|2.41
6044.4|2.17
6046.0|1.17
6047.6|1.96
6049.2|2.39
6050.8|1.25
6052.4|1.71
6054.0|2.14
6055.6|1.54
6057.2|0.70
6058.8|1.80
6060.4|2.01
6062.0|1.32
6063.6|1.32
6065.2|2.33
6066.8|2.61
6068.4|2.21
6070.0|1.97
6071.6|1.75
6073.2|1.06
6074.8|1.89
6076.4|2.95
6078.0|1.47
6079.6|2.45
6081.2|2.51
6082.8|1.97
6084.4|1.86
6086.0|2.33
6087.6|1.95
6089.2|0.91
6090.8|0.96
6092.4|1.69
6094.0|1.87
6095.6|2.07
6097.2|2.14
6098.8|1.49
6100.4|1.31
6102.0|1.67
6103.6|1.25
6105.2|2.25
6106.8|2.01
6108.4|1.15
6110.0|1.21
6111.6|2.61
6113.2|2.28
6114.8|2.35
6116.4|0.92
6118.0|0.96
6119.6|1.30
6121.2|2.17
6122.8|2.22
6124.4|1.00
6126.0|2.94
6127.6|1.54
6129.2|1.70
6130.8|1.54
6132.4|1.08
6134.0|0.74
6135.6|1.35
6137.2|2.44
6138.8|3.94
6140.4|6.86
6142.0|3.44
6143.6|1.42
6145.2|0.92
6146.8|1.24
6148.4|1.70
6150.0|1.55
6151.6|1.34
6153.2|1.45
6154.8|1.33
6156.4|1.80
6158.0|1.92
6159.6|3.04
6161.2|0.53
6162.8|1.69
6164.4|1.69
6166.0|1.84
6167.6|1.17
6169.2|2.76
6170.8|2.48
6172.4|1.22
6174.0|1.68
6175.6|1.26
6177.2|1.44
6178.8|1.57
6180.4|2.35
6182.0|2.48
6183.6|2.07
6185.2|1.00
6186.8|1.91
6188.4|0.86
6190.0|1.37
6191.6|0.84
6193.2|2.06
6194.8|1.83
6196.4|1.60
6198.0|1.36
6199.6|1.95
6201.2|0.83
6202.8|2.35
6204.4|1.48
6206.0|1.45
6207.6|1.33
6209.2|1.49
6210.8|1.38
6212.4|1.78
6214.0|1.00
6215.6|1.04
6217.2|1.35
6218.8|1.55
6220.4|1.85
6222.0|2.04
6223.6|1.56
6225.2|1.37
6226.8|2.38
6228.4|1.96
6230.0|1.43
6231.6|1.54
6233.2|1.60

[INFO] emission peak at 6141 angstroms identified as H-beta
